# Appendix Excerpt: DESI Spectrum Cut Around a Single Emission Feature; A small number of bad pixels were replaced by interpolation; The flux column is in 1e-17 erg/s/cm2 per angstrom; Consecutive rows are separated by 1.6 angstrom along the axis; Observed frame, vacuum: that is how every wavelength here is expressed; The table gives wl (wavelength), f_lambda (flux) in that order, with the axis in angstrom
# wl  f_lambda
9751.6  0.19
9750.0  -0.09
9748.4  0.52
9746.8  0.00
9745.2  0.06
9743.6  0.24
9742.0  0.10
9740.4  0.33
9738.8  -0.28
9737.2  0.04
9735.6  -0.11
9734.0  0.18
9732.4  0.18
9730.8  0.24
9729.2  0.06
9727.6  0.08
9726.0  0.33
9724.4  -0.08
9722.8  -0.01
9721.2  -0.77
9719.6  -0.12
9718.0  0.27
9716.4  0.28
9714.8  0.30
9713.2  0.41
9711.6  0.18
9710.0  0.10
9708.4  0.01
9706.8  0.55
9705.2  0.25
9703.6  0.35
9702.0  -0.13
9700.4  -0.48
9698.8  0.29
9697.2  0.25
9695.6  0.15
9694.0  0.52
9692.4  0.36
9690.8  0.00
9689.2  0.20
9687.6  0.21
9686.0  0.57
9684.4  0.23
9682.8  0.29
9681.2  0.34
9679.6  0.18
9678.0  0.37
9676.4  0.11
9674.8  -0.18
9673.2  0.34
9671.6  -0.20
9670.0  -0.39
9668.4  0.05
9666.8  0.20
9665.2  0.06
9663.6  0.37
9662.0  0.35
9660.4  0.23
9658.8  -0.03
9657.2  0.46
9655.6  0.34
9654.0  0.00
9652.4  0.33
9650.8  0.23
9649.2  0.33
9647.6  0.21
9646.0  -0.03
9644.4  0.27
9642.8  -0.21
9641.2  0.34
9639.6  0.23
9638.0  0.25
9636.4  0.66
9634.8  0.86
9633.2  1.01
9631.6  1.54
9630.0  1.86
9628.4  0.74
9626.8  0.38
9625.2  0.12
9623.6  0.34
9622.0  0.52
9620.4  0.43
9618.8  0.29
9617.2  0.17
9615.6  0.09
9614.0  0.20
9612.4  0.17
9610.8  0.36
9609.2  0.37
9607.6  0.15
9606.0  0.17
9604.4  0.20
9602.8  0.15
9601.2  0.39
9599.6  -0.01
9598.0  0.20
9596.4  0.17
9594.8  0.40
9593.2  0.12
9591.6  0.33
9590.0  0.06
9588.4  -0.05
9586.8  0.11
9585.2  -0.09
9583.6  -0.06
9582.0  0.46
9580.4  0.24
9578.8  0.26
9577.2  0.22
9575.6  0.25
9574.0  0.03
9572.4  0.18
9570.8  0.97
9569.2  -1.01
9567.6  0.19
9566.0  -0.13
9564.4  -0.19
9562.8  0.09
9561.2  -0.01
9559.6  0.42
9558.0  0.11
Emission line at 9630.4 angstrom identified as [O III]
